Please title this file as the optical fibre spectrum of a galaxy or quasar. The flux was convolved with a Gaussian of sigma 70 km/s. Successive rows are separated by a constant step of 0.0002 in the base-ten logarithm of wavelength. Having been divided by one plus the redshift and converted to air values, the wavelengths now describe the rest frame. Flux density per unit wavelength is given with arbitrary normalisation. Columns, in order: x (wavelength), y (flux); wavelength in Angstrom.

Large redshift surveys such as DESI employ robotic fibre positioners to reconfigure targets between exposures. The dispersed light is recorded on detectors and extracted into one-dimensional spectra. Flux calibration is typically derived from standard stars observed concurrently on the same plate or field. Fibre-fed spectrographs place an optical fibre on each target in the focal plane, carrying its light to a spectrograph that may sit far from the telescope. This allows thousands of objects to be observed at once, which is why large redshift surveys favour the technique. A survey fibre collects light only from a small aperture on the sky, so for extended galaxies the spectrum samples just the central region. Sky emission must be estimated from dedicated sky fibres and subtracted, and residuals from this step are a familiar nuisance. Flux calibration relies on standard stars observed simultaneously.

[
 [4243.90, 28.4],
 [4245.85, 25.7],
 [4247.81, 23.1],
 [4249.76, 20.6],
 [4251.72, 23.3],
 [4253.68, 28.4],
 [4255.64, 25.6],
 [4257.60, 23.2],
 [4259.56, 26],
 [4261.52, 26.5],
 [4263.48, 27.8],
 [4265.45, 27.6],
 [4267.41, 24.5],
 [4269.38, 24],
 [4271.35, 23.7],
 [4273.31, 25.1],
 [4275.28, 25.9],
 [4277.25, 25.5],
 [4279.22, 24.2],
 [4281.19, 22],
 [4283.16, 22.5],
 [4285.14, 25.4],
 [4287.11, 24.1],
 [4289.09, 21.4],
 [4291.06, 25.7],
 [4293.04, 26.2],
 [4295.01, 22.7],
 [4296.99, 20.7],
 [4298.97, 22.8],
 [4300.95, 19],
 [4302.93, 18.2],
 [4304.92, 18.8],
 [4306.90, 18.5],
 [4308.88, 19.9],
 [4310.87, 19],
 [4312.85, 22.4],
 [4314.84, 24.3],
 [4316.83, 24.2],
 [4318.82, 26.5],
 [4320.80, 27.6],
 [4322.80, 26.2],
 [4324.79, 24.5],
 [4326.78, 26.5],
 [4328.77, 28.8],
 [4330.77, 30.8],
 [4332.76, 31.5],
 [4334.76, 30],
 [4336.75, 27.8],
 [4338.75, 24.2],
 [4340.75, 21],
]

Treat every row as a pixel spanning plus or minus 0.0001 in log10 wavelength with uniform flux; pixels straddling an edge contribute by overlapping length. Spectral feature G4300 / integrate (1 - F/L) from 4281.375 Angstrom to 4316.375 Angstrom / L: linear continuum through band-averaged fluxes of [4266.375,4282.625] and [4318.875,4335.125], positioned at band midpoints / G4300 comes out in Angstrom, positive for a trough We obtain 5.54 Angstrom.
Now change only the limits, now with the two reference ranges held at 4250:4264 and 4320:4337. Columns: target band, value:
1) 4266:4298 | 2.9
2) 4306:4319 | 2.7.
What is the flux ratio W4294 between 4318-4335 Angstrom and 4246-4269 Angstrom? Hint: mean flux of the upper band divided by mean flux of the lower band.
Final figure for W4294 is 1.11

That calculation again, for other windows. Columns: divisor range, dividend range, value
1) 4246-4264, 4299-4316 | 0.81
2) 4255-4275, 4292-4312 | 0.81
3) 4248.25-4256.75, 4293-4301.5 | 0.90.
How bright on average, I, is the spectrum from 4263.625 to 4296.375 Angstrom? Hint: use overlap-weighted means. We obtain 24.4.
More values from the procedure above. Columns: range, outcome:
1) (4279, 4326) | 22.8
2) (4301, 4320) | 21.3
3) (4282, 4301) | 23.2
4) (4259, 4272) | 25.8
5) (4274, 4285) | 24.1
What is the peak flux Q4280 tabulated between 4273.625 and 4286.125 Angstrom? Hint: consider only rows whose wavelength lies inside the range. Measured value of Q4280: 25.9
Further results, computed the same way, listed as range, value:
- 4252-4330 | 28.8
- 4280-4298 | 26.2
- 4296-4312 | 22.8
